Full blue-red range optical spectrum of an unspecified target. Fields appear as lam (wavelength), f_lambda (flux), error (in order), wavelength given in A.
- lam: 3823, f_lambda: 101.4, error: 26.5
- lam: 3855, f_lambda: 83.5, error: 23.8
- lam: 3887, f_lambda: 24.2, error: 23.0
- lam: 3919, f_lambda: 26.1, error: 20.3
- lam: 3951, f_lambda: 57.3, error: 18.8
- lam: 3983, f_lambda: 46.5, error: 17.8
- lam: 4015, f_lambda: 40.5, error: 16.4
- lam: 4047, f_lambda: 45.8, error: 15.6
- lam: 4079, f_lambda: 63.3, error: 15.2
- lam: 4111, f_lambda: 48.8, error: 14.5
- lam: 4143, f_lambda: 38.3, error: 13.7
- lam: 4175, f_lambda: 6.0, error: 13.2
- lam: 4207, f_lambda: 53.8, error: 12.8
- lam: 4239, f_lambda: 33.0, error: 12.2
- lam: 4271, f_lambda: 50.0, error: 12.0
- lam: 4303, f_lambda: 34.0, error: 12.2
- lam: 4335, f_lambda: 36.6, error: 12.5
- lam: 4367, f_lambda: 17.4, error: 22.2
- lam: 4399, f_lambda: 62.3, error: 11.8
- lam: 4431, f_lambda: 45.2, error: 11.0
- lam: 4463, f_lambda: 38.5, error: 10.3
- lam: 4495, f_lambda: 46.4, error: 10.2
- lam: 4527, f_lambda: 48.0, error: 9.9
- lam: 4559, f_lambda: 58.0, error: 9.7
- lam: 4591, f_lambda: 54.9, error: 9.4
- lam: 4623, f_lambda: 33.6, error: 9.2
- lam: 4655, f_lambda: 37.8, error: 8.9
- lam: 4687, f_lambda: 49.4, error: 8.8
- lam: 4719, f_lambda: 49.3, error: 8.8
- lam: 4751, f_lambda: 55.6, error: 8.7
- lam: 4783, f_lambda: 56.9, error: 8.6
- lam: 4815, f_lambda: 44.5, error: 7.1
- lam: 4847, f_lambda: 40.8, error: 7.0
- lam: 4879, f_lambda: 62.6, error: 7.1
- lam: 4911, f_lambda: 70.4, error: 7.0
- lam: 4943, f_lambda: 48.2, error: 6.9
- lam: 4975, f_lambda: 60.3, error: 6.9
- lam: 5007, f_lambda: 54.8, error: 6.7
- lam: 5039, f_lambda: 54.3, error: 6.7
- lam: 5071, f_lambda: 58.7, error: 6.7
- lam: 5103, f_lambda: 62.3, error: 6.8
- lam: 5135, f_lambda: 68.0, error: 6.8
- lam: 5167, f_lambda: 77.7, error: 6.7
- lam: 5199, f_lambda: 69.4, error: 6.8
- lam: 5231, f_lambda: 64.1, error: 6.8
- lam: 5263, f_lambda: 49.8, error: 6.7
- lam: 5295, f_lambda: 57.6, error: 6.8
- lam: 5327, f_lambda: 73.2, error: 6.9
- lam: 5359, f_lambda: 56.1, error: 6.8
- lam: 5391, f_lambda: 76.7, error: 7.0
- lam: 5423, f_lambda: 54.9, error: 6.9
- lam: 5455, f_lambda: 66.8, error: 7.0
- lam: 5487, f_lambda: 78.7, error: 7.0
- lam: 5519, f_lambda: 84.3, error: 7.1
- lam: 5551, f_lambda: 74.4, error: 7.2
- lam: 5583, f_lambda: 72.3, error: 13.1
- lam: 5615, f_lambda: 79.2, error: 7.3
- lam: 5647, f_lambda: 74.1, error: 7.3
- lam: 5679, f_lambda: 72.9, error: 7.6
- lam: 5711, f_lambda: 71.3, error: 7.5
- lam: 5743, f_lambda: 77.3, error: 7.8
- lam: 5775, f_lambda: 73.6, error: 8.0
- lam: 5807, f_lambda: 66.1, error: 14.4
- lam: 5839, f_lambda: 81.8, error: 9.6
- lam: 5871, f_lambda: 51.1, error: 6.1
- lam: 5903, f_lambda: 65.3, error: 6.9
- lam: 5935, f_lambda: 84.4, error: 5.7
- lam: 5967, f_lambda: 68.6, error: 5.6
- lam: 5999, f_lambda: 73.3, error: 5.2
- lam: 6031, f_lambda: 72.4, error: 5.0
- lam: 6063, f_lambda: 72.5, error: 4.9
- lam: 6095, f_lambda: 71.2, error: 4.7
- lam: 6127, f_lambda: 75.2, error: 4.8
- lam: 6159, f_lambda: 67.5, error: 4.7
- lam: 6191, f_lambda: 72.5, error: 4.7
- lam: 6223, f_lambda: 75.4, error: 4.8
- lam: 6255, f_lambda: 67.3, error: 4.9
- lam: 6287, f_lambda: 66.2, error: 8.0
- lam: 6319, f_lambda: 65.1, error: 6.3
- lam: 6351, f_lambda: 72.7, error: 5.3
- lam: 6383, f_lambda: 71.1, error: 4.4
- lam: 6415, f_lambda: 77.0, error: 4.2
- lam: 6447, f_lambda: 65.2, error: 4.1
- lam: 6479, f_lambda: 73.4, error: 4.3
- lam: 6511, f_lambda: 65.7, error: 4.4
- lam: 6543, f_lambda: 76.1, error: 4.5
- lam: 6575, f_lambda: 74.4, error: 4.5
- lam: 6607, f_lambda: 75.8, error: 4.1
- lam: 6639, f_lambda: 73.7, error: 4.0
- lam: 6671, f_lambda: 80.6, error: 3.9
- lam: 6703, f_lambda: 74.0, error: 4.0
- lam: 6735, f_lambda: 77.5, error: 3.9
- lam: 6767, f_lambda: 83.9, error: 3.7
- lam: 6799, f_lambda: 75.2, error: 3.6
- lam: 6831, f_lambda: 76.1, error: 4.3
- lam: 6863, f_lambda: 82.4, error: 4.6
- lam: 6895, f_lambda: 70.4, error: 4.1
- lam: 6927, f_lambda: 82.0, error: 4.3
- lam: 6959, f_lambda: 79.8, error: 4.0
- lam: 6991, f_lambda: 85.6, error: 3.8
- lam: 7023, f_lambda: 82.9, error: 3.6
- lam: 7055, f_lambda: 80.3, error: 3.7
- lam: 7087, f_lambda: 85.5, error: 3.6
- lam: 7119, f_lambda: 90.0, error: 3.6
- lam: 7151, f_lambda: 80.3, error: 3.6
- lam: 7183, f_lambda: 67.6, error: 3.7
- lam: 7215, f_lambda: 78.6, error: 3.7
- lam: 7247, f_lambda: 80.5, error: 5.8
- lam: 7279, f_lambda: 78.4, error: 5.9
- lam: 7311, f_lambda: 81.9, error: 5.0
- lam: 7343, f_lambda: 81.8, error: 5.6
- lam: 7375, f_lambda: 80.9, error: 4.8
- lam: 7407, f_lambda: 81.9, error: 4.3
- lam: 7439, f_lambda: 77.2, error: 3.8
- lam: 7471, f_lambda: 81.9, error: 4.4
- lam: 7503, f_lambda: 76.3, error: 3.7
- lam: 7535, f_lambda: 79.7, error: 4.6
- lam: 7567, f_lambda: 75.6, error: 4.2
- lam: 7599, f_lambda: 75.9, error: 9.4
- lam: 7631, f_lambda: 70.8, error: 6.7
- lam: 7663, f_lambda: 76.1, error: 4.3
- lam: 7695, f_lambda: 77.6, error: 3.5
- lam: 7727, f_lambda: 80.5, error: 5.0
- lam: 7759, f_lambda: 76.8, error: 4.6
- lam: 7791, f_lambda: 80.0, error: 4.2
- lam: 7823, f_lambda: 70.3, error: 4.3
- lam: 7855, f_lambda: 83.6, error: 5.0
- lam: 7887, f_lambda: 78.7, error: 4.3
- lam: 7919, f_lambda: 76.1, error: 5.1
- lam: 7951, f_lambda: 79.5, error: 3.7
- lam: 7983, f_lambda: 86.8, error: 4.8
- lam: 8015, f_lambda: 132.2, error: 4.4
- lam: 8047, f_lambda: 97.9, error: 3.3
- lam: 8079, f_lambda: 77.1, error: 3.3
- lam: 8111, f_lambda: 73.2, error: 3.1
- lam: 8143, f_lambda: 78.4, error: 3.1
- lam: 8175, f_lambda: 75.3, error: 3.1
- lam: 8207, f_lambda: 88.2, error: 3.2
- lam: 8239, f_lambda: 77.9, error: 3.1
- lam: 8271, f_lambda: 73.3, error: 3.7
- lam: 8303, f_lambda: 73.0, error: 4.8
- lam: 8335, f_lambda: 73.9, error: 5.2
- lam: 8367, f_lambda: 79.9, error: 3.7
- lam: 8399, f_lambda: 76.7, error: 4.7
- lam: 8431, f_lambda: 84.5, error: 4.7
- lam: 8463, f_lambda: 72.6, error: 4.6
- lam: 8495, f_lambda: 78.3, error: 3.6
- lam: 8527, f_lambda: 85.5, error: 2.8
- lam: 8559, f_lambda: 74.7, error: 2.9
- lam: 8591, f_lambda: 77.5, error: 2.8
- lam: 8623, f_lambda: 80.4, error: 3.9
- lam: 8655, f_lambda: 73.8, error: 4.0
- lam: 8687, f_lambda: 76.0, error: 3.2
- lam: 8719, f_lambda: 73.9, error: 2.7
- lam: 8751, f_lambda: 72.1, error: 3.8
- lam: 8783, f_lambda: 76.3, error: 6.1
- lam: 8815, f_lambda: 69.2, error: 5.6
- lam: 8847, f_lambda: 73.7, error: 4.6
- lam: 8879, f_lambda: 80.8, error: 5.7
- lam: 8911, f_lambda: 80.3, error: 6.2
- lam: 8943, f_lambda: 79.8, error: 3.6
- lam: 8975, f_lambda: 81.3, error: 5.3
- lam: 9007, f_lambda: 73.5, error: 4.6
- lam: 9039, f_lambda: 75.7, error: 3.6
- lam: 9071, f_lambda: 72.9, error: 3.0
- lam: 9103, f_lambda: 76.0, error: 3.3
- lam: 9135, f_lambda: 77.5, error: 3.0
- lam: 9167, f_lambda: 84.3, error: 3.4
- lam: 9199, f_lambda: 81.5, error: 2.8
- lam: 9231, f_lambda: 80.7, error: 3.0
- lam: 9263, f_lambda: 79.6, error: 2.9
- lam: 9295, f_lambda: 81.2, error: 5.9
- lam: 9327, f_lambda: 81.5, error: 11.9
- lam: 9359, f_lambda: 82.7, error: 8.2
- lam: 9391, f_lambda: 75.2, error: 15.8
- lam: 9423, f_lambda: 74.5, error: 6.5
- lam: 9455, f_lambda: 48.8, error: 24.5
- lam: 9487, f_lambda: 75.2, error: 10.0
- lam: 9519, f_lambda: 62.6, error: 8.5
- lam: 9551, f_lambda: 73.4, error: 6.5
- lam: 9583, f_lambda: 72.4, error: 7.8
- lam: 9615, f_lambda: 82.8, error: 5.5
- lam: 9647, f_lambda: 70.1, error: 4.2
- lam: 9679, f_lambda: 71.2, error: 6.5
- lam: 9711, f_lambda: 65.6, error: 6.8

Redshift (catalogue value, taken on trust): 0.22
